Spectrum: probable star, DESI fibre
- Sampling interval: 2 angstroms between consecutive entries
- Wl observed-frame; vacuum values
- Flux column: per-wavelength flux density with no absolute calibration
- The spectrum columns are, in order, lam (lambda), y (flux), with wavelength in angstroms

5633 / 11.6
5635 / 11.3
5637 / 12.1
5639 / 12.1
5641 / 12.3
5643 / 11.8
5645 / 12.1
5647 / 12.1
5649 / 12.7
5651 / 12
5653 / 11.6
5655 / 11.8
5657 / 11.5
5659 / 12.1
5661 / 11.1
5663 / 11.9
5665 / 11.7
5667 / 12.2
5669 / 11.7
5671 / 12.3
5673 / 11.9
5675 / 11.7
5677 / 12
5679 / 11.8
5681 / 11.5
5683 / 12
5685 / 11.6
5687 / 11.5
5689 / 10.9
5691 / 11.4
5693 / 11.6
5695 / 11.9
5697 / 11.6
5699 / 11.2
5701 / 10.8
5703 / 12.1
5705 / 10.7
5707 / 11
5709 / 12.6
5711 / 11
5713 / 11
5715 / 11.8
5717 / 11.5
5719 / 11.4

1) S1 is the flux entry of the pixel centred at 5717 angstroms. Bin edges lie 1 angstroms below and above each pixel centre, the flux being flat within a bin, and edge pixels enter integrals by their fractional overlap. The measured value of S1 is 11.5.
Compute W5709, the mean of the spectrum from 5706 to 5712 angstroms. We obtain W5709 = 11.5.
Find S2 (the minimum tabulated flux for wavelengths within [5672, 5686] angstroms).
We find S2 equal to 11.5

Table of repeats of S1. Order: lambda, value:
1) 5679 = 11.8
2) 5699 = 11.2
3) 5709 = 12.6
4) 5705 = 10.7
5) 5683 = 12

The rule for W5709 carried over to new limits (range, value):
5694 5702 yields 11.4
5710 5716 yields 11.3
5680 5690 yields 11.5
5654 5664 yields 11.7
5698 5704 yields 11.4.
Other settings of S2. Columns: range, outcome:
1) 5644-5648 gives 12.1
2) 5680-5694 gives 10.9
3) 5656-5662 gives 11.1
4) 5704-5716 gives 10.7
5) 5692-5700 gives 11.2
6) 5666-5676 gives 11.7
